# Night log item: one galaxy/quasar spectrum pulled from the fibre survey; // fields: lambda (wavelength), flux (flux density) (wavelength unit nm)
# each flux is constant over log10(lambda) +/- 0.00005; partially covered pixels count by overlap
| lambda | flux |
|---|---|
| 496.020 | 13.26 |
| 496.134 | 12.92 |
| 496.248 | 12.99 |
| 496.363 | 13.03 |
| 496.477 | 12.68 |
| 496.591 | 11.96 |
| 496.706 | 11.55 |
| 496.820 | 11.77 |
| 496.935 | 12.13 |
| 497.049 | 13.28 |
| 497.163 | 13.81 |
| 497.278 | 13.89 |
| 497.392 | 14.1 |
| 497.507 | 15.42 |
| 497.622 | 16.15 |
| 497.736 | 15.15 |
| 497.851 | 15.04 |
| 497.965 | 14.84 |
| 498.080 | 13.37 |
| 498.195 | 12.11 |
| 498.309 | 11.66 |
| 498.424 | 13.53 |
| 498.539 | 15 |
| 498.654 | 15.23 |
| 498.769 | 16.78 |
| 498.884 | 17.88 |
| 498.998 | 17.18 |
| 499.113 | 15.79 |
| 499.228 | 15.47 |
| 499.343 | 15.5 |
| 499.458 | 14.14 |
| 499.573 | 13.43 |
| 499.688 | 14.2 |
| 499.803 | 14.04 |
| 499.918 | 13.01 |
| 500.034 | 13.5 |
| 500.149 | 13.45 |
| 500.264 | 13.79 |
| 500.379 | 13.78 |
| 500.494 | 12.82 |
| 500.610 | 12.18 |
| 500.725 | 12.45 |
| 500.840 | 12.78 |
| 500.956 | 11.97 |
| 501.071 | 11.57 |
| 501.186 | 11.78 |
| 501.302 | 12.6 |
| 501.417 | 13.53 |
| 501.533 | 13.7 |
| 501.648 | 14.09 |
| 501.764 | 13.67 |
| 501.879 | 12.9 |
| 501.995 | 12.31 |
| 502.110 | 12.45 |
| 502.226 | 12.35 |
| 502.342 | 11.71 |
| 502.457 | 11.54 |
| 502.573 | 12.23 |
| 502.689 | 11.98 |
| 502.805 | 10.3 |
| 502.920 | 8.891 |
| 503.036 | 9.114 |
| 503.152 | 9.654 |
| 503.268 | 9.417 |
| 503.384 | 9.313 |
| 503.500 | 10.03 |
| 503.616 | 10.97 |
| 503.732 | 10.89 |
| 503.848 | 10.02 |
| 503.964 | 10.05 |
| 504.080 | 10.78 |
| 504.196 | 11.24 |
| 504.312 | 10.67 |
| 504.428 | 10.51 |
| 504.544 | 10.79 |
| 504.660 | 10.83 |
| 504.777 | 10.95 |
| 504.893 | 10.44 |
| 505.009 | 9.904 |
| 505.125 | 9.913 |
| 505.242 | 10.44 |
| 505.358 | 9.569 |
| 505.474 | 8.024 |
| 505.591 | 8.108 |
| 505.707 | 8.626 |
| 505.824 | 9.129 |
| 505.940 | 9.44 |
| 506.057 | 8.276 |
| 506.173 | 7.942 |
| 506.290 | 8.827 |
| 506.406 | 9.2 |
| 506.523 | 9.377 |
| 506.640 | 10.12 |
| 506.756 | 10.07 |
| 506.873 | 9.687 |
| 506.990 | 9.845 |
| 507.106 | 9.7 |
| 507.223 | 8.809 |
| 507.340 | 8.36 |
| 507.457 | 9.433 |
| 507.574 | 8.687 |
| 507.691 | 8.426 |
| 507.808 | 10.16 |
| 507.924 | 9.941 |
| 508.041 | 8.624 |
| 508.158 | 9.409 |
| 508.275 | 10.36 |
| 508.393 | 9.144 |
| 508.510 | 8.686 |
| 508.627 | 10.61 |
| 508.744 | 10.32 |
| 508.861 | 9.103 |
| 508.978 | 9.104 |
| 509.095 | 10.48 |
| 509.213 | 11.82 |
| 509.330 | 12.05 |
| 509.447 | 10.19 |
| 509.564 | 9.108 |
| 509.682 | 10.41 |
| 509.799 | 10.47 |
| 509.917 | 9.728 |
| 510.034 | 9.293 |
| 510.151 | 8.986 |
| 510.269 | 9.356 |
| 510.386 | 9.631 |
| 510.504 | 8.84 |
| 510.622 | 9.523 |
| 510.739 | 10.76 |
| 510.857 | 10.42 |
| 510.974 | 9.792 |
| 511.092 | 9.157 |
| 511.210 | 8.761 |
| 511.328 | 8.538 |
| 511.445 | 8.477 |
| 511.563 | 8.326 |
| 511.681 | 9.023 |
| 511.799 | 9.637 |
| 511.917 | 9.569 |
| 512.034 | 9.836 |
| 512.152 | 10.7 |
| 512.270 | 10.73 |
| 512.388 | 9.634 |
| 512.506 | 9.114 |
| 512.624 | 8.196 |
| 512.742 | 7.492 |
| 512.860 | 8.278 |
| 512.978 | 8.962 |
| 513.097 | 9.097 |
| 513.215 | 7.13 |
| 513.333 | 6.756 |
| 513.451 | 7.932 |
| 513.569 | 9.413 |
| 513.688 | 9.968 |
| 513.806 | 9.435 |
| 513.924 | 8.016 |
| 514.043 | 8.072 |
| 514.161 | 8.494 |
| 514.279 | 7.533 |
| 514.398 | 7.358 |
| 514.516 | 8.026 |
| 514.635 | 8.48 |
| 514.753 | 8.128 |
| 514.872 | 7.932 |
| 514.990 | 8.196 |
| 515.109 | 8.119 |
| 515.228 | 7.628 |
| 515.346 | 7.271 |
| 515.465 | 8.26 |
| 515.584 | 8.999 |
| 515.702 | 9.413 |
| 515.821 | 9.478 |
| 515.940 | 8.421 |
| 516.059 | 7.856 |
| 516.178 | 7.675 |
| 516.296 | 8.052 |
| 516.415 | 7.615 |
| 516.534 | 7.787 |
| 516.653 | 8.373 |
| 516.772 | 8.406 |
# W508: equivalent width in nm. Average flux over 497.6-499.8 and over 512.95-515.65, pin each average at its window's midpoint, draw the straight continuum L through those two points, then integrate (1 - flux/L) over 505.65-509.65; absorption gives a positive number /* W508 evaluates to 0.54 nm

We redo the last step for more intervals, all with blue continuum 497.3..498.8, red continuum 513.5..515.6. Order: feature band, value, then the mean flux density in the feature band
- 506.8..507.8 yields 0.16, 9.18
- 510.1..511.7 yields 0.06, 9.26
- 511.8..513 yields -0.03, 9.28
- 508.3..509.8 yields 0.03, 10.1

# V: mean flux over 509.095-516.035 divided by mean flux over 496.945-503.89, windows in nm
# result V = 0.69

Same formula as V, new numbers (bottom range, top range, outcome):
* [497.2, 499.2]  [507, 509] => 0.63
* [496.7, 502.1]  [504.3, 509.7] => 0.70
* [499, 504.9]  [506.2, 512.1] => 0.79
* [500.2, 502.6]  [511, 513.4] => 0.70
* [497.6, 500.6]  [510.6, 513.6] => 0.63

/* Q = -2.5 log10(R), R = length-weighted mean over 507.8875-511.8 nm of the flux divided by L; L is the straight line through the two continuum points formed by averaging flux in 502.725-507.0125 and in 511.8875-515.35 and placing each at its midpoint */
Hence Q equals -0.07 mag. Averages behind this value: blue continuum 9.78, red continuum 8.53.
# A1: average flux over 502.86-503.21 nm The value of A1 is 9.24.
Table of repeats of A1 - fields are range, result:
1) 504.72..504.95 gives 10.7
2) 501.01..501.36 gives 12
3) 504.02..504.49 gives 10.8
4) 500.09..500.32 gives 13.6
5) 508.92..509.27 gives 10.4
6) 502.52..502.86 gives 11.5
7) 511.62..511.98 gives 9.42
